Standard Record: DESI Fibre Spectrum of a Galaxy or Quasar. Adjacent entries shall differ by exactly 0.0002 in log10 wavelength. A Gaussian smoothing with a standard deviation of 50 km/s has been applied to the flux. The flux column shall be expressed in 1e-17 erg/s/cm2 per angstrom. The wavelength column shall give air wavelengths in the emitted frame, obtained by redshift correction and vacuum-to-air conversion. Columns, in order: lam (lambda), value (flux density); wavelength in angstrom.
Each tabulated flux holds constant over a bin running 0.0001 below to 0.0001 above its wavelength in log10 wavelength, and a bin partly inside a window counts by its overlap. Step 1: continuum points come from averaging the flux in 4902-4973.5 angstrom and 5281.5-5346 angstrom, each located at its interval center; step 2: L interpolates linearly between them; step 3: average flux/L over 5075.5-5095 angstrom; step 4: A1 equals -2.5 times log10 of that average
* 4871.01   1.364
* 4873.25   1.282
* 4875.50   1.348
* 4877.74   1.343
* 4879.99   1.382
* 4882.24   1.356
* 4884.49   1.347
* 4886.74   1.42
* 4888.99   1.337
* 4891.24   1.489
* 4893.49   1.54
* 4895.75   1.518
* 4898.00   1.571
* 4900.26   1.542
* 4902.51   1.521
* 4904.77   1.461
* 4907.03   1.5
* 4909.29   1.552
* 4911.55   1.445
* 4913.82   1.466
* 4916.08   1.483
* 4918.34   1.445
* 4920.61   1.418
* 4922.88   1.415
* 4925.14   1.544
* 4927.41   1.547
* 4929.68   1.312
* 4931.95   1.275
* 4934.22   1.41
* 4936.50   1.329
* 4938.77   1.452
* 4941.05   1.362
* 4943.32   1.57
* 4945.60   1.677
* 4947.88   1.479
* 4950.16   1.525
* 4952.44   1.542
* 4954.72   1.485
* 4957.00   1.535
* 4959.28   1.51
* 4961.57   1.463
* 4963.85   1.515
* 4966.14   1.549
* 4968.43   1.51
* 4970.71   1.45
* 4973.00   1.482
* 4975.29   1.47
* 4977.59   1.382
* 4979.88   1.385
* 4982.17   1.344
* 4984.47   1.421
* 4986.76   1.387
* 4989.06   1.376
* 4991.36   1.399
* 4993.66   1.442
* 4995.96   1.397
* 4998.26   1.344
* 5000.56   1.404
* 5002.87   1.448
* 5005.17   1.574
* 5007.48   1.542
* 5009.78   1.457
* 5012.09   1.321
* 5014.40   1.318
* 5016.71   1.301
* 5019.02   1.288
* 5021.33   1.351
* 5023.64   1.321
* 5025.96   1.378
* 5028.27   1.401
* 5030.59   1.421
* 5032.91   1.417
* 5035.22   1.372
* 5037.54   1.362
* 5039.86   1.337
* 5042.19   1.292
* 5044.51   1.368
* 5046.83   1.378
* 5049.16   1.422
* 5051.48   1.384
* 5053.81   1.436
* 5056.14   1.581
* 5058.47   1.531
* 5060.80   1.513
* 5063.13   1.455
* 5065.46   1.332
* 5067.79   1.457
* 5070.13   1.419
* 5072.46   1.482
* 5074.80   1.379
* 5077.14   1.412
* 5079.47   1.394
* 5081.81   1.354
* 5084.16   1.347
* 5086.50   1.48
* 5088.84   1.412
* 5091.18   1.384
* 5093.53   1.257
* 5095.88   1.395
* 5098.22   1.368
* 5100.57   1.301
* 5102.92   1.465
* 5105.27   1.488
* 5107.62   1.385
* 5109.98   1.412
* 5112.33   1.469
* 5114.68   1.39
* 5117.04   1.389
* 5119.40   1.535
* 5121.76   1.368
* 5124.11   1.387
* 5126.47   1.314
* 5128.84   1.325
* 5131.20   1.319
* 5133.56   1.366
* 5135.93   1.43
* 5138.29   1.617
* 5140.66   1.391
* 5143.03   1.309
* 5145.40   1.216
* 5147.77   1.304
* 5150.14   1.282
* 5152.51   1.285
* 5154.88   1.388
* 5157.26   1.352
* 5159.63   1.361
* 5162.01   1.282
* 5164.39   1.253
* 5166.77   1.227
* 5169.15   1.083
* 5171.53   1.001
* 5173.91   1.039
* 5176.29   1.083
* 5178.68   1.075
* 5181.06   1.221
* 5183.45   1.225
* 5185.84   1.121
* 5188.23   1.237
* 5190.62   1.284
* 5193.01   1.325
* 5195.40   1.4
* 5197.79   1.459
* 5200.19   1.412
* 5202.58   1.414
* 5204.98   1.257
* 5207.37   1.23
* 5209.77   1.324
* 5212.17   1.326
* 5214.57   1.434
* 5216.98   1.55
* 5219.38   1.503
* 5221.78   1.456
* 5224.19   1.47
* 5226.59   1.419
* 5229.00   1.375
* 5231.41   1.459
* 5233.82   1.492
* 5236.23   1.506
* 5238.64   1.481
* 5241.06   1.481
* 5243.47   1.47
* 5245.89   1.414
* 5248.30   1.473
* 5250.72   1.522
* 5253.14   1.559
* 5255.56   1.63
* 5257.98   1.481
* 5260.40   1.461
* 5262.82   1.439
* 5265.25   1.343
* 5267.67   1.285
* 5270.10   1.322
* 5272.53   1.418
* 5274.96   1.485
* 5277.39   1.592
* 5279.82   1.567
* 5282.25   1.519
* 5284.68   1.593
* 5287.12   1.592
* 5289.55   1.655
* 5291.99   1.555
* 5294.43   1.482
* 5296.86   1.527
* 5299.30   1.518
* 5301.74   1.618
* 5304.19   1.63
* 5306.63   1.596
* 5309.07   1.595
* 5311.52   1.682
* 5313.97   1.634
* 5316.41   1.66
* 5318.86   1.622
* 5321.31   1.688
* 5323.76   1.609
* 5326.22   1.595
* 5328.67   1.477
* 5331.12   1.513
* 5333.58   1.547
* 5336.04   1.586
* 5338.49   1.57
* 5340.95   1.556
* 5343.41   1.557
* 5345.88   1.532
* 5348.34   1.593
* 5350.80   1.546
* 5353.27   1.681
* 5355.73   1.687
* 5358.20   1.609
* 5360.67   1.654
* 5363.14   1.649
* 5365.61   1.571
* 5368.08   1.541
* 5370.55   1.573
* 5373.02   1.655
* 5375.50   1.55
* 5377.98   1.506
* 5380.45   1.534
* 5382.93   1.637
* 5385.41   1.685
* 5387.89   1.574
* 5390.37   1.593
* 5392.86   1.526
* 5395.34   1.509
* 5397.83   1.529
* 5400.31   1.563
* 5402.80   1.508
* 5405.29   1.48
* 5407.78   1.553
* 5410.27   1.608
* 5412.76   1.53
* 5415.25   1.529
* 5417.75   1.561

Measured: 0.10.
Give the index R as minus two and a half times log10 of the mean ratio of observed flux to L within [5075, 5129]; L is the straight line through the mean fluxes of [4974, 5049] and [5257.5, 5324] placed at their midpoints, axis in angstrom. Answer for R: 0.03 mag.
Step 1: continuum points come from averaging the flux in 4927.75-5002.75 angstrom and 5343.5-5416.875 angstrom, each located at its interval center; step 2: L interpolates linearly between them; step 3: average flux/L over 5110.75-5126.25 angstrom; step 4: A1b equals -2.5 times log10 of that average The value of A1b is 0.057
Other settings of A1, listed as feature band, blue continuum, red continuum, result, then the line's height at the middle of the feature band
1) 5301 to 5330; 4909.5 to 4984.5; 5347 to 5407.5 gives -0.04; 1.56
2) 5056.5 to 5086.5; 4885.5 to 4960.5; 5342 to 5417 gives 0.06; 1.51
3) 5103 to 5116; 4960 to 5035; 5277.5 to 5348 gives 0.03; 1.47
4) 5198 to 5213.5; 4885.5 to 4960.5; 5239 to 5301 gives 0.12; 1.49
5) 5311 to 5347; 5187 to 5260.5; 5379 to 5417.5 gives -0.06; 1.51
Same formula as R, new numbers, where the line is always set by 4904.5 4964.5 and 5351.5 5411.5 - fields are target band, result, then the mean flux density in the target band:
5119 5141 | 0.09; 1.4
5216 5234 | 0.06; 1.46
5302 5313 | -0.04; 1.62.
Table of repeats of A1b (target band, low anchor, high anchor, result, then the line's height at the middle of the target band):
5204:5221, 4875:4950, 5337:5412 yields 0.12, 1.53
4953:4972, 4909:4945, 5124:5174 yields -0.06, 1.42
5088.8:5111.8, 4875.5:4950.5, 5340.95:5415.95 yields 0.09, 1.5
